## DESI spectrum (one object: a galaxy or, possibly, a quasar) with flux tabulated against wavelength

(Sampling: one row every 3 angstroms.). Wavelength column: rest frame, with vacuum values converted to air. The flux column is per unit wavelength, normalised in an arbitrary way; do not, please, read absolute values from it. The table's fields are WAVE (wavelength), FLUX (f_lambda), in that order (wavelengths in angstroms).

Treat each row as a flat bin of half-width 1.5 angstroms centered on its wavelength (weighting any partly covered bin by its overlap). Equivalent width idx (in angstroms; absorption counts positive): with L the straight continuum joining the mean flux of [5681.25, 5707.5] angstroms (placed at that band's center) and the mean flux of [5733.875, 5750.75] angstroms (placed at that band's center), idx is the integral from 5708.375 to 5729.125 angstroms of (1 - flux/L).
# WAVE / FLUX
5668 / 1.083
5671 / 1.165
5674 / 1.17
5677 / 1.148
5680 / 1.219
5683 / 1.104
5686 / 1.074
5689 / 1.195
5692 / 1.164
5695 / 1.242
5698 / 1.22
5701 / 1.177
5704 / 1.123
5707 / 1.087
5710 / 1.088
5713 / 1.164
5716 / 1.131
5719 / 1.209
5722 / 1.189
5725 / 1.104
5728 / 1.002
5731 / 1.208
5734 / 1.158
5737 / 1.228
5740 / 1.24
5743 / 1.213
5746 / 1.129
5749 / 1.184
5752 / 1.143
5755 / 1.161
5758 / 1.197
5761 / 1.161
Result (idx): 0.8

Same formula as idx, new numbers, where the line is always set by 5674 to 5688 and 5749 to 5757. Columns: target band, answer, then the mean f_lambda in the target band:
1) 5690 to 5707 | -0.4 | 1.18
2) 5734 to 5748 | -0.5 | 1.2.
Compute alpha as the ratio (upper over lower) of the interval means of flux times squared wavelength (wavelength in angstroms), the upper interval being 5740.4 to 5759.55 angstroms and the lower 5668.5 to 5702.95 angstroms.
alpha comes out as 1.03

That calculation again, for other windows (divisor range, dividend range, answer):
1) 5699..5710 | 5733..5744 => 1.09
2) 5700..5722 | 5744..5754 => 1.02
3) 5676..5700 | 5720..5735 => 0.98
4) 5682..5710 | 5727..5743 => 1.04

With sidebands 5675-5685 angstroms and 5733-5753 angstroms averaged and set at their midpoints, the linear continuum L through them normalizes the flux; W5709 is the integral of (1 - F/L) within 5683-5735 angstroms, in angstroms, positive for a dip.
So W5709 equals 0.9 angstroms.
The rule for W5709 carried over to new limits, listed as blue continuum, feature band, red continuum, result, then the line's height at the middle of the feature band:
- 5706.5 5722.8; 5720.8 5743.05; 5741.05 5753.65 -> -0.1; 1.16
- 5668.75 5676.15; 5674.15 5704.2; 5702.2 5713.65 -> -0.9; 1.14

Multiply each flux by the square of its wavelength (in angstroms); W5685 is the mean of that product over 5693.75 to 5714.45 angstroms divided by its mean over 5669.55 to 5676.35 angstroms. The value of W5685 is 1.00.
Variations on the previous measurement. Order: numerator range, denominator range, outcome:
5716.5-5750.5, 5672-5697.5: 1.02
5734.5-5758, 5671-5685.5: 1.05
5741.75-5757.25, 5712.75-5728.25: 1.03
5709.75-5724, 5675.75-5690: 1.02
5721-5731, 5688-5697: 0.93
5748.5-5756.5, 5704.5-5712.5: 1.07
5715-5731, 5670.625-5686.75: 1.00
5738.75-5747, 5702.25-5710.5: 1.10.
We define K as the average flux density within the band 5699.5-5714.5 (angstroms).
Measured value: 1.13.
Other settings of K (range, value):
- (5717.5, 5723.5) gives 1.2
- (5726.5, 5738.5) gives 1.15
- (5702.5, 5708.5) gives 1.1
